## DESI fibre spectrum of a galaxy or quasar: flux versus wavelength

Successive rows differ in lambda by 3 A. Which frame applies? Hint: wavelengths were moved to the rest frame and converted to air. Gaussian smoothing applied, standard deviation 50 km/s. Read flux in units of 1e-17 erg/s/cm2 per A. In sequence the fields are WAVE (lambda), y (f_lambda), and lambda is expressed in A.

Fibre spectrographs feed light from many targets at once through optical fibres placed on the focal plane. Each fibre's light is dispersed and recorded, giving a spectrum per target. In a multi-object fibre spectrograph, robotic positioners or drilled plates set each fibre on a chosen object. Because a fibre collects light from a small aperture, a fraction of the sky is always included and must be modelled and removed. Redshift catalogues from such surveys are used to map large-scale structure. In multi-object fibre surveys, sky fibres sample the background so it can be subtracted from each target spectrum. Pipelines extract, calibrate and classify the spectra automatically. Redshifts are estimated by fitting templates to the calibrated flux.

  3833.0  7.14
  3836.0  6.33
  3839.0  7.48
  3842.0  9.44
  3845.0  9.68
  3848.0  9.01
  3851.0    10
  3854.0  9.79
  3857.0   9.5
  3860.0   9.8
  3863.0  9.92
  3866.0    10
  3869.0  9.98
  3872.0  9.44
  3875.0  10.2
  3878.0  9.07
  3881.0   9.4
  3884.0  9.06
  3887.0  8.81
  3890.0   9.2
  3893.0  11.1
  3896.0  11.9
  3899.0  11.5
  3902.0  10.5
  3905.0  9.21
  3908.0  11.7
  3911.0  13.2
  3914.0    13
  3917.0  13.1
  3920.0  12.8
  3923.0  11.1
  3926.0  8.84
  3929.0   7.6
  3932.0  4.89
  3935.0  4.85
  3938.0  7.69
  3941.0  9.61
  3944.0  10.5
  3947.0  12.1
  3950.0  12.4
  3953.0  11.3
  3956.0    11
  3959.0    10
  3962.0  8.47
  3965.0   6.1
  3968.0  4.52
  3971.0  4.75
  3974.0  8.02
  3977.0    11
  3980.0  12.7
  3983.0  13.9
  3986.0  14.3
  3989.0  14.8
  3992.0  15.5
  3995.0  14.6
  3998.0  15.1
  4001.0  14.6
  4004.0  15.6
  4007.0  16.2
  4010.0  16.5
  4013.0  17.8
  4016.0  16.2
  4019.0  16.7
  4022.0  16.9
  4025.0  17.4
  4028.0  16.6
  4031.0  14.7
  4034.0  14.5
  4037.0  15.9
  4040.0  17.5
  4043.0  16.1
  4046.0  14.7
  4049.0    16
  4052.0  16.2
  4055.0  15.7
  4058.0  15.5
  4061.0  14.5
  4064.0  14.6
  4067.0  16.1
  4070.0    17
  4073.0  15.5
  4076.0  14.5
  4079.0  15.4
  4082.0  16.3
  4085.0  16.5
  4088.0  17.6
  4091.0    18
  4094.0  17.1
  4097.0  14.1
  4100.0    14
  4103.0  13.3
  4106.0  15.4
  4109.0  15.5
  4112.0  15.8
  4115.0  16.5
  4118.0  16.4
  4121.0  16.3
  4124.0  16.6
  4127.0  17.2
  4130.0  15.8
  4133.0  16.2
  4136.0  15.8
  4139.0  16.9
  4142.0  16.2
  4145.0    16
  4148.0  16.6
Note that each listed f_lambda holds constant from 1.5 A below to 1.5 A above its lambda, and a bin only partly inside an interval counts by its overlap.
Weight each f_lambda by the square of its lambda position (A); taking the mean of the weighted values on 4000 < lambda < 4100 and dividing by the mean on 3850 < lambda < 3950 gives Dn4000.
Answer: 1.72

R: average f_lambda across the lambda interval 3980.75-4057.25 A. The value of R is 15.7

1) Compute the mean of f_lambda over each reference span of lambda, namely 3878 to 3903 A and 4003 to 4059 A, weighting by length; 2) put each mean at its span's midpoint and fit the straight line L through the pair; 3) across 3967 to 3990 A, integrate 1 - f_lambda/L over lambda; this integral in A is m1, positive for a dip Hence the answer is 5.7 A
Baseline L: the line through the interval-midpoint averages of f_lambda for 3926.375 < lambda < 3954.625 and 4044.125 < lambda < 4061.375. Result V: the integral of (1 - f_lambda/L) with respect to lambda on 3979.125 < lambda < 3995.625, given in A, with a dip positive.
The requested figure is -3.7 A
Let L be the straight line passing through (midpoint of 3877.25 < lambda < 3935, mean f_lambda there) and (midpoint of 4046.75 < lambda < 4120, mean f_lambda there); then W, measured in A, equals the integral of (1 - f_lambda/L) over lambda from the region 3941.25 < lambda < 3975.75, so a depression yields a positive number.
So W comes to 7.9 A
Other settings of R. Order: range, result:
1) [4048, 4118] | 15.7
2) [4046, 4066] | 15.4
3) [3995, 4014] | 15.8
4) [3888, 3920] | 11.5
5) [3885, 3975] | 9.66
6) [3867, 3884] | 9.58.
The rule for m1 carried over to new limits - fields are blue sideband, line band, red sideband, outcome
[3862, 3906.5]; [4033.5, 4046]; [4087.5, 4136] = -1.7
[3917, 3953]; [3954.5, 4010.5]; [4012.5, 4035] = 6.2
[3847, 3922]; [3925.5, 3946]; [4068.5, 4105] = 7.0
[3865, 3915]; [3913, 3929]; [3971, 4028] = 0.3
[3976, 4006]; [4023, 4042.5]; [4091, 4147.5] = -1.7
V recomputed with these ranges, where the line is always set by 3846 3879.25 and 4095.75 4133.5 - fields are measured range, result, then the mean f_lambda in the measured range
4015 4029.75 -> -3.6 A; 16.7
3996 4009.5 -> -2.5 A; 15.4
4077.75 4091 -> -1.5 A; 16.6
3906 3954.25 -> 4.2 A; 10.3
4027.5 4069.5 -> -4.7 A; 15.6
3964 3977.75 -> 6.3 A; 6.68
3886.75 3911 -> -0.4 A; 10.7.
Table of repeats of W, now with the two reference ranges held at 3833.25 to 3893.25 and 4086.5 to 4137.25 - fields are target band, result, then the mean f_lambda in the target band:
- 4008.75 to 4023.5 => -3.78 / 16.8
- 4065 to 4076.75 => -0.74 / 15.8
